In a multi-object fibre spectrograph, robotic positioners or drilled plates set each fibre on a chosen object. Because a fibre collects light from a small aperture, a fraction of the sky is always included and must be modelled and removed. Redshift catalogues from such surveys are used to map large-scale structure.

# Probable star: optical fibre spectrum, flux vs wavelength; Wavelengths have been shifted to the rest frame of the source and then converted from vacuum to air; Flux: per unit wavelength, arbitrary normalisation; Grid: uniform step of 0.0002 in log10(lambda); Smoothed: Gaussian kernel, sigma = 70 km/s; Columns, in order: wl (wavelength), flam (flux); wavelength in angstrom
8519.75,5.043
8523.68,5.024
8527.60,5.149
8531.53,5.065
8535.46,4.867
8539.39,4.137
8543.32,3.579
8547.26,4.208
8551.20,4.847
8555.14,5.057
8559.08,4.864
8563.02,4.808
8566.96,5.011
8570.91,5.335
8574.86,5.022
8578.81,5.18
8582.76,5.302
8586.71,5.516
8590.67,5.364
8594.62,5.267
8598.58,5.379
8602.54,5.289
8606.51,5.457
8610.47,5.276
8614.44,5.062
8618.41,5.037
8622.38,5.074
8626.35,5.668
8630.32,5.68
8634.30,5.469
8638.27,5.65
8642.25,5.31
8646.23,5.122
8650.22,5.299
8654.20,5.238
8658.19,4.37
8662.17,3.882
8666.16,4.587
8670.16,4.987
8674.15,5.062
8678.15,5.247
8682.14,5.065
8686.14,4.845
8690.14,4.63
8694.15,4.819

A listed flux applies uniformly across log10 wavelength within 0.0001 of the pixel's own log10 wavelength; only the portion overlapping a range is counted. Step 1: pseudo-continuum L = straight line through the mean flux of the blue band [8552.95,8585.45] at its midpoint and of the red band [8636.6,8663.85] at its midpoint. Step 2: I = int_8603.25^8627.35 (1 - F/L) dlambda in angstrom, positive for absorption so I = -1.1 angstrom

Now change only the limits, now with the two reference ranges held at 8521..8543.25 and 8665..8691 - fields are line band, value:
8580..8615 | -3.6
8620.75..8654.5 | -3.6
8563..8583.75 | -1.4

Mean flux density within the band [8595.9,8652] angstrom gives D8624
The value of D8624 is 5.34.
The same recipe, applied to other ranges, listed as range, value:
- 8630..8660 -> 5.25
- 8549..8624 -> 5.16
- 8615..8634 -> 5.35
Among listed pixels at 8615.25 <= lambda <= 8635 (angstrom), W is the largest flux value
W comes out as 5.68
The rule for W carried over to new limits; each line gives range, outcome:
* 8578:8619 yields 5.516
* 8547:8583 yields 5.335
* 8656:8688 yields 5.247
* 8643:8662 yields 5.299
